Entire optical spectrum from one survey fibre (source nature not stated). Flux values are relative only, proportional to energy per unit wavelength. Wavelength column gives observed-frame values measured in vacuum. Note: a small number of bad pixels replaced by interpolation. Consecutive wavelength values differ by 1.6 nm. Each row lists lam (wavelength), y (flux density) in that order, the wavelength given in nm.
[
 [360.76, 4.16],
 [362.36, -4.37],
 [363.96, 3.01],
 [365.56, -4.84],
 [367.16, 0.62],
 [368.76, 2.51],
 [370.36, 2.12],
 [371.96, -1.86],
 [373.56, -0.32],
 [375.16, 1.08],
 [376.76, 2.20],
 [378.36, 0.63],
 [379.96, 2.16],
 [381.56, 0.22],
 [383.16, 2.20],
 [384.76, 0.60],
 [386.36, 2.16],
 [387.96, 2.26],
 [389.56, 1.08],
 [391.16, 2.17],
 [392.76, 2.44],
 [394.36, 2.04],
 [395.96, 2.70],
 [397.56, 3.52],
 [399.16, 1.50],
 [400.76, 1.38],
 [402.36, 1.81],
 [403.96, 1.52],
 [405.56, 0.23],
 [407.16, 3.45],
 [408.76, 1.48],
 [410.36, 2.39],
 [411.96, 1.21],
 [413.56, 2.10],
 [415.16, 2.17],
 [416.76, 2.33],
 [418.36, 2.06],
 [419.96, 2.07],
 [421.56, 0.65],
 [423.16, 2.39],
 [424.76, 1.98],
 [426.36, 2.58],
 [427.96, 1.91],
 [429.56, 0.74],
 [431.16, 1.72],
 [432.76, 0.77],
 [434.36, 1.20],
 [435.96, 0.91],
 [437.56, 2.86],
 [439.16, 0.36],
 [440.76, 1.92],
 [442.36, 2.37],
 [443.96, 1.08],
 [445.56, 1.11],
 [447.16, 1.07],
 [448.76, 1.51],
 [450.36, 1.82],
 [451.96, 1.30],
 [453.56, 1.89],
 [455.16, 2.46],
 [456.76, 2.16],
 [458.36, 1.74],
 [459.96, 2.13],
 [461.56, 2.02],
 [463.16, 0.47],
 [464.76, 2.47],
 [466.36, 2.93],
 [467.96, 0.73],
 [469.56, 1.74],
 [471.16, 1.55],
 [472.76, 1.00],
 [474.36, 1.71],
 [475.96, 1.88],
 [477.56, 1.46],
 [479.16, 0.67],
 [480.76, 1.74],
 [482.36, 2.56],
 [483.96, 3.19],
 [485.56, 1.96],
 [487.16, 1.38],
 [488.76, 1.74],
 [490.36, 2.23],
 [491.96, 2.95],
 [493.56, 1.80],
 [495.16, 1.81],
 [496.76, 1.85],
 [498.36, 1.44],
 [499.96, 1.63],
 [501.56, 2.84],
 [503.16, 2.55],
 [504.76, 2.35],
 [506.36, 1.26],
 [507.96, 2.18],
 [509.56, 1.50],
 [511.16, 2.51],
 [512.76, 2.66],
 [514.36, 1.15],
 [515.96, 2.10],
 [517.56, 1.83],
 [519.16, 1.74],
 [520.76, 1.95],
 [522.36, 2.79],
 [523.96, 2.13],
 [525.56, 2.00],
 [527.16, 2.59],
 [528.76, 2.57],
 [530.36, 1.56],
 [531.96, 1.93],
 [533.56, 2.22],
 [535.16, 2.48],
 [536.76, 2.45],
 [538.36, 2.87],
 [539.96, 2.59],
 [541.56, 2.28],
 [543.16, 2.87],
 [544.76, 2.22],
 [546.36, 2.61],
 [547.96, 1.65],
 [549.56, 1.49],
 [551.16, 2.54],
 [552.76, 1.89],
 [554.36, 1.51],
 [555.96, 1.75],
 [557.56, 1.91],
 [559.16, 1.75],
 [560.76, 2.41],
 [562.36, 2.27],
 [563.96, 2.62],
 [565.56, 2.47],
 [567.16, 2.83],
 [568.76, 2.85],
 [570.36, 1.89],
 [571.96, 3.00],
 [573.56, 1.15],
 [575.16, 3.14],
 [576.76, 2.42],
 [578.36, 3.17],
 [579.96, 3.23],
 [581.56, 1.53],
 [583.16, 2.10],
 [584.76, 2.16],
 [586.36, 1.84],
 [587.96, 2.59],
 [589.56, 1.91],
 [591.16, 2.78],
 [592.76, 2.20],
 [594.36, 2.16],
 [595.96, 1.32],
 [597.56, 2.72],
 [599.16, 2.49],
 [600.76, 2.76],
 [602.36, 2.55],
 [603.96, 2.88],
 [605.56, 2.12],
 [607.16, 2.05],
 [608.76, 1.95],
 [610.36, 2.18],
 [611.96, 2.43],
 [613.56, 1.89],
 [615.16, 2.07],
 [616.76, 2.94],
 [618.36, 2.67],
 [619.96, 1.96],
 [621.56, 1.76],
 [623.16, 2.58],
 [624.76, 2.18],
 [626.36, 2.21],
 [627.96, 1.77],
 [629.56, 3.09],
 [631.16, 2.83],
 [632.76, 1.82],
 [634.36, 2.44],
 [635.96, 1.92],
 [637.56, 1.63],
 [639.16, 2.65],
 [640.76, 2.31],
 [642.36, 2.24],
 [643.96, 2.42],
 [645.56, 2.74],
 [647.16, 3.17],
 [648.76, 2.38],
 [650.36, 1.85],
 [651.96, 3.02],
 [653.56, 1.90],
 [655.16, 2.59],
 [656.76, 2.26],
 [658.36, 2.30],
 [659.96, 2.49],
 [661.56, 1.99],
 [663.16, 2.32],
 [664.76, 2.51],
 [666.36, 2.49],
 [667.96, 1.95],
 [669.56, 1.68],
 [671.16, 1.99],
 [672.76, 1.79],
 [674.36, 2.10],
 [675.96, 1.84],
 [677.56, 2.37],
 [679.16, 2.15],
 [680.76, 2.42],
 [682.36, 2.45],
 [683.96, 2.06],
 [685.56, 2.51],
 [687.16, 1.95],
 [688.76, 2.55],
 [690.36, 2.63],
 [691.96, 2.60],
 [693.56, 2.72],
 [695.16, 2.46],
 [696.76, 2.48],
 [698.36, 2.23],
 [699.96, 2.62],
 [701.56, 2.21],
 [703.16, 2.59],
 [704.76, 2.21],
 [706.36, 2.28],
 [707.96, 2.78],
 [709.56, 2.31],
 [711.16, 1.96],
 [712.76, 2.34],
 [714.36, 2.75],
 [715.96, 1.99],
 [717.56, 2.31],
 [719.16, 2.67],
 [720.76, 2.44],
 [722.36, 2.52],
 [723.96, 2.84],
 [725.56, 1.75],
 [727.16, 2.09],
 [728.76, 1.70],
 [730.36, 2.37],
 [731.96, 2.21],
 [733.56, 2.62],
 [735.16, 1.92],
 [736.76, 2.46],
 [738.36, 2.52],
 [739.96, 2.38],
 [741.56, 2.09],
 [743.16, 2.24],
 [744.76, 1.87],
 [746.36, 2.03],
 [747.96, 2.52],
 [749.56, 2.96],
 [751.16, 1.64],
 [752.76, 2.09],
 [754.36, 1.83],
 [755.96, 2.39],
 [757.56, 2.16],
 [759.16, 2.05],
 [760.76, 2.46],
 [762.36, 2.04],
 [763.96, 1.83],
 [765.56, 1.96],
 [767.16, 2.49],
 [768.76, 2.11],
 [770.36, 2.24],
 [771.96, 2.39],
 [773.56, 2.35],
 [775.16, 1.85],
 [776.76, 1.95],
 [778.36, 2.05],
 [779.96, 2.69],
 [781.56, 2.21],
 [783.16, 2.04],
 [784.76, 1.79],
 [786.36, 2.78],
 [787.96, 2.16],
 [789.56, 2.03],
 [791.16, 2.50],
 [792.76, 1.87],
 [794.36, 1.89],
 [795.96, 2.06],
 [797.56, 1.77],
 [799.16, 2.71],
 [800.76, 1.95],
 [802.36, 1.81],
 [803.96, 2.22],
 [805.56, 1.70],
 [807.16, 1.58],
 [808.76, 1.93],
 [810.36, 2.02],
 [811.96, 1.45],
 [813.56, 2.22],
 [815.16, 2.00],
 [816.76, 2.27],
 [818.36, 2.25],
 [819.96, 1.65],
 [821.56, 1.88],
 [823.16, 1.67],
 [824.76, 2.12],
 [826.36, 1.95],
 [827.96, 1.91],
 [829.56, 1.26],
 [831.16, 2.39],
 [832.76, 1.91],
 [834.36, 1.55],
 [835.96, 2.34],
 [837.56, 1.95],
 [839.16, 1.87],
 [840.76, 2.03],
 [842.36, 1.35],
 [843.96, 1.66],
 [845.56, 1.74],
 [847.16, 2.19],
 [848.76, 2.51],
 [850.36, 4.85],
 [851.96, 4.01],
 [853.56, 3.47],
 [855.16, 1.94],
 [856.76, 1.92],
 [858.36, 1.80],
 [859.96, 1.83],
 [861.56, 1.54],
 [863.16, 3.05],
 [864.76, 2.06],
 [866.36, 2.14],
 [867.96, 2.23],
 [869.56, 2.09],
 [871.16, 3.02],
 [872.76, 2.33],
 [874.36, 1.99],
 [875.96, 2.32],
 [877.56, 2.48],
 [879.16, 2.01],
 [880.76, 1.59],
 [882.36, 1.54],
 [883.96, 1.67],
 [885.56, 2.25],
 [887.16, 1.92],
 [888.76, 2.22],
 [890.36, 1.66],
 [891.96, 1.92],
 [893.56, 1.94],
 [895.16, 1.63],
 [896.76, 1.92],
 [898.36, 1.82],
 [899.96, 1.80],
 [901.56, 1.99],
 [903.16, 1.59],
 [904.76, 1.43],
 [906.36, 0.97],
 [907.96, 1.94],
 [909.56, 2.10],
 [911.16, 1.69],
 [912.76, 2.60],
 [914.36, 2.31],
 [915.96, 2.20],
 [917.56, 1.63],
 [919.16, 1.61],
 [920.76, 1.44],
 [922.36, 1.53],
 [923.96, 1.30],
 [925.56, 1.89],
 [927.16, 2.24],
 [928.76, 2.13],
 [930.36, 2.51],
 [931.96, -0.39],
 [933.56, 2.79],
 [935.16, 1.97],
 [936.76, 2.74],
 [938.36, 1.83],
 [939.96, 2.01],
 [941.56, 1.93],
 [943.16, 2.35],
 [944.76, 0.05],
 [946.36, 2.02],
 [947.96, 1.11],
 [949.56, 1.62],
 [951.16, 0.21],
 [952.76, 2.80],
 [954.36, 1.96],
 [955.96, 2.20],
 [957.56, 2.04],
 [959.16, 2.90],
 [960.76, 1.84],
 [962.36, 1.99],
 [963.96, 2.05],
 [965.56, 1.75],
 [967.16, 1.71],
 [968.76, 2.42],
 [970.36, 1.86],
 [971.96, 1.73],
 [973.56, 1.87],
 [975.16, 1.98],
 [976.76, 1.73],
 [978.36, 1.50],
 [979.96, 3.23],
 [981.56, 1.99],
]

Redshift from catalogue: 0.297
